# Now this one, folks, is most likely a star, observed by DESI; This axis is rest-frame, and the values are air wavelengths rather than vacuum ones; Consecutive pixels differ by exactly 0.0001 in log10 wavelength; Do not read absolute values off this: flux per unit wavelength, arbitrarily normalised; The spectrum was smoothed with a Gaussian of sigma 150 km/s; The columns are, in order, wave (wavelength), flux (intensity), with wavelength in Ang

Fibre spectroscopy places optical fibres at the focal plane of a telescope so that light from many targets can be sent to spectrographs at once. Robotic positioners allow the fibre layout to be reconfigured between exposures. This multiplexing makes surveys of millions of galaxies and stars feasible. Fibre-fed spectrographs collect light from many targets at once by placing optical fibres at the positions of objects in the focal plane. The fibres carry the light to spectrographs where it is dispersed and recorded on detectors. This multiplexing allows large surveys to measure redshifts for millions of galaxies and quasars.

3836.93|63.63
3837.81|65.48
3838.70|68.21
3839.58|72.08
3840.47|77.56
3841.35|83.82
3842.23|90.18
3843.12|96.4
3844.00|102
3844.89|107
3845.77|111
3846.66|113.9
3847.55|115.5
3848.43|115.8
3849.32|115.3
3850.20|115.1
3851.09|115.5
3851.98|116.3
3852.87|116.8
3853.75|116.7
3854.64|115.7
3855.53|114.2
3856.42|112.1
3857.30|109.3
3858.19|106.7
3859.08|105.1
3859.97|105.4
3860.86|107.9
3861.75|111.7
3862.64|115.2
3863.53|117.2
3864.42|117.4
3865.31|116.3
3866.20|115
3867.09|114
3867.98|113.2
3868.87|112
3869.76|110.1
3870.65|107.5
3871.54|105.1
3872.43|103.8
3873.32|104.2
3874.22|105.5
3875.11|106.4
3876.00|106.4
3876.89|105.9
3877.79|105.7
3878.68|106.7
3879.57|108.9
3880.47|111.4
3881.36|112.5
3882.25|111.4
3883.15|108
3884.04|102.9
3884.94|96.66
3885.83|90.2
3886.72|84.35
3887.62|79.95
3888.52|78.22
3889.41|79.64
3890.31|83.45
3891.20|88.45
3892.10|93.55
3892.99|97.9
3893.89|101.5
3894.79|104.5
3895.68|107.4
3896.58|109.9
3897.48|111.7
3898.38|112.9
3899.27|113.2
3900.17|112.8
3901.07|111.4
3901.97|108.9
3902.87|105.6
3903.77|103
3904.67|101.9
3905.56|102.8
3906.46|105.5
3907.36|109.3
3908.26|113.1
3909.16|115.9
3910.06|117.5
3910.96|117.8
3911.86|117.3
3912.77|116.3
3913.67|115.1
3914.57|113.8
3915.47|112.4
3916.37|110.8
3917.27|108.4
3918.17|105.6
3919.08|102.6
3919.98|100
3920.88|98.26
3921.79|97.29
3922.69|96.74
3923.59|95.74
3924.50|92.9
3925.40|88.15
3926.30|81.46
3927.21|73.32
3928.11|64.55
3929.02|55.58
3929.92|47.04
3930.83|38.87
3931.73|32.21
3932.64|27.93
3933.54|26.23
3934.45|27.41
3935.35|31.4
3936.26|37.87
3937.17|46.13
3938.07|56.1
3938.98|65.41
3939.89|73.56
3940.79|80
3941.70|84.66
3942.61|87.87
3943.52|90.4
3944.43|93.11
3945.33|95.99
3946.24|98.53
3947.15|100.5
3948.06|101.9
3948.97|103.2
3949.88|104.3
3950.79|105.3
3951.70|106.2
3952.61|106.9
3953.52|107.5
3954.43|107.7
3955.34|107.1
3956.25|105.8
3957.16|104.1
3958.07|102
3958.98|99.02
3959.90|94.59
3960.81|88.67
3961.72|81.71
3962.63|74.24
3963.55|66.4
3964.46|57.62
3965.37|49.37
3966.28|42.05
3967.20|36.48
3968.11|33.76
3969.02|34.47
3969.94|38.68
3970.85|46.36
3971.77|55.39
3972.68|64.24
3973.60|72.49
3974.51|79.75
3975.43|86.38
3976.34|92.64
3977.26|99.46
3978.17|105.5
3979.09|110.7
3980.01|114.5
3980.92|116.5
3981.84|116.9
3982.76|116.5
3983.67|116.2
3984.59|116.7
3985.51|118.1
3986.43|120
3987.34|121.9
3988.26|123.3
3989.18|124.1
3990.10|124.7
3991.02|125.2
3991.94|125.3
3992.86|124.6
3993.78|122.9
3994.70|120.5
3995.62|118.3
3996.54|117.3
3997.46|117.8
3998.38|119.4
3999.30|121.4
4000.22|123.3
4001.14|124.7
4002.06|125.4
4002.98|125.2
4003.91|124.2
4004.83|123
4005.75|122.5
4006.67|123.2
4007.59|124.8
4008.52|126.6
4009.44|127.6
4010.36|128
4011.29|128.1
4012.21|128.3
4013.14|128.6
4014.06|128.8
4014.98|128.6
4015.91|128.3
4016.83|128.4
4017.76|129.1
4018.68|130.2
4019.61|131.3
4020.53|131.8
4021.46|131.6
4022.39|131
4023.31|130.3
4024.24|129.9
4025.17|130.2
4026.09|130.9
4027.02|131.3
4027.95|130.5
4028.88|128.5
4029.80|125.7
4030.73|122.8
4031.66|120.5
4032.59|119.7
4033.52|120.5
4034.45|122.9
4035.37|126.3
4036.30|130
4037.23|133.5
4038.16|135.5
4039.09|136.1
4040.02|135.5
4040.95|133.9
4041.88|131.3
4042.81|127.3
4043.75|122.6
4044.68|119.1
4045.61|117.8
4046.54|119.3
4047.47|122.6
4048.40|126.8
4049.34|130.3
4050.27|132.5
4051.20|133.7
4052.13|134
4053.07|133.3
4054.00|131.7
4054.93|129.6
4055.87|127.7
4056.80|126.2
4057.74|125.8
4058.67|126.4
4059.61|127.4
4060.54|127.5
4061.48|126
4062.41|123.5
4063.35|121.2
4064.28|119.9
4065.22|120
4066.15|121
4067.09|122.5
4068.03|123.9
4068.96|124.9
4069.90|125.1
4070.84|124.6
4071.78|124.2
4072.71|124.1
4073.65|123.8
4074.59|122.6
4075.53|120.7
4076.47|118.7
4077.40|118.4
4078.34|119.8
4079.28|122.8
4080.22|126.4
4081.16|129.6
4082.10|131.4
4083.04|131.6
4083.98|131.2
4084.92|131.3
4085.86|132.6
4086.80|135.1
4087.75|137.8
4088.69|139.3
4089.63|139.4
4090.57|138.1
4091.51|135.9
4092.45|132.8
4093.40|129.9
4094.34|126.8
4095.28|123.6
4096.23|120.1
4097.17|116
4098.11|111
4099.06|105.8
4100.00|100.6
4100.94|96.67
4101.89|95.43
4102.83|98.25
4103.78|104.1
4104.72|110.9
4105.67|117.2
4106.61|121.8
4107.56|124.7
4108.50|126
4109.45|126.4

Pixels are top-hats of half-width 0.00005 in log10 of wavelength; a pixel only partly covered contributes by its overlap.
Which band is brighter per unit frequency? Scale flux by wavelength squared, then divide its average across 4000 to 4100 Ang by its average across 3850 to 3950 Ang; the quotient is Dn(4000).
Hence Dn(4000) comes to 1.41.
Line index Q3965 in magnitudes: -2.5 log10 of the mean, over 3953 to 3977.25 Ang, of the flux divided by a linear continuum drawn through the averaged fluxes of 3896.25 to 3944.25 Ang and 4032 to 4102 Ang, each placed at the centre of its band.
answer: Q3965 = 0.308 mag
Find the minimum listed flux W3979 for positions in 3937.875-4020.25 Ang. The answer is 33.76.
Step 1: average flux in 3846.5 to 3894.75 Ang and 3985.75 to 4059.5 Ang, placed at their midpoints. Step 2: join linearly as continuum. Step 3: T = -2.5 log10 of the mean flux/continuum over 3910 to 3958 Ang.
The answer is 0.31 mag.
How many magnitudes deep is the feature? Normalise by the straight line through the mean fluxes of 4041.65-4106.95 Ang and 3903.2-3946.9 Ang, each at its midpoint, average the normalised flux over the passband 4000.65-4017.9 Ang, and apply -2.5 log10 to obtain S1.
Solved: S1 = -0.182 mag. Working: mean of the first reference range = 85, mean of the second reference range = 124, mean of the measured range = 126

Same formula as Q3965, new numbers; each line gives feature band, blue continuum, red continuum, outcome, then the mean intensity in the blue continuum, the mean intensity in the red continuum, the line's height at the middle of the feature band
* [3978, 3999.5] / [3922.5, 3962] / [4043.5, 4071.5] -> -0.210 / 79.8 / 126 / 98.3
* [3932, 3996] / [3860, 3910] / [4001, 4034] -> 0.328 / 105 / 127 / 118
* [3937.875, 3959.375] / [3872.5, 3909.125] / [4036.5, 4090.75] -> 0.161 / 103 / 128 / 111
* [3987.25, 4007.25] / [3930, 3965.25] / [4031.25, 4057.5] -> -0.180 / 78.8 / 128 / 104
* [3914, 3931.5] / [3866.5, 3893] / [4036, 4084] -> 0.212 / 101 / 126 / 107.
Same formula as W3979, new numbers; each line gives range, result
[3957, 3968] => 36.48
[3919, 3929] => 64.55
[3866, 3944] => 26.23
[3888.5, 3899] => 78.22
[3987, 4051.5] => 117.3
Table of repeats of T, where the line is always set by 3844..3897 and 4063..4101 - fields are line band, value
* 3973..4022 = -0.02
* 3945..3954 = 0.10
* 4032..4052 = -0.05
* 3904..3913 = -0.02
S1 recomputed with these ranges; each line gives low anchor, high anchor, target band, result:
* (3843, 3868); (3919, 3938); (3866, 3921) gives -0.23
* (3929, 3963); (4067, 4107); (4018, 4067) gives -0.17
